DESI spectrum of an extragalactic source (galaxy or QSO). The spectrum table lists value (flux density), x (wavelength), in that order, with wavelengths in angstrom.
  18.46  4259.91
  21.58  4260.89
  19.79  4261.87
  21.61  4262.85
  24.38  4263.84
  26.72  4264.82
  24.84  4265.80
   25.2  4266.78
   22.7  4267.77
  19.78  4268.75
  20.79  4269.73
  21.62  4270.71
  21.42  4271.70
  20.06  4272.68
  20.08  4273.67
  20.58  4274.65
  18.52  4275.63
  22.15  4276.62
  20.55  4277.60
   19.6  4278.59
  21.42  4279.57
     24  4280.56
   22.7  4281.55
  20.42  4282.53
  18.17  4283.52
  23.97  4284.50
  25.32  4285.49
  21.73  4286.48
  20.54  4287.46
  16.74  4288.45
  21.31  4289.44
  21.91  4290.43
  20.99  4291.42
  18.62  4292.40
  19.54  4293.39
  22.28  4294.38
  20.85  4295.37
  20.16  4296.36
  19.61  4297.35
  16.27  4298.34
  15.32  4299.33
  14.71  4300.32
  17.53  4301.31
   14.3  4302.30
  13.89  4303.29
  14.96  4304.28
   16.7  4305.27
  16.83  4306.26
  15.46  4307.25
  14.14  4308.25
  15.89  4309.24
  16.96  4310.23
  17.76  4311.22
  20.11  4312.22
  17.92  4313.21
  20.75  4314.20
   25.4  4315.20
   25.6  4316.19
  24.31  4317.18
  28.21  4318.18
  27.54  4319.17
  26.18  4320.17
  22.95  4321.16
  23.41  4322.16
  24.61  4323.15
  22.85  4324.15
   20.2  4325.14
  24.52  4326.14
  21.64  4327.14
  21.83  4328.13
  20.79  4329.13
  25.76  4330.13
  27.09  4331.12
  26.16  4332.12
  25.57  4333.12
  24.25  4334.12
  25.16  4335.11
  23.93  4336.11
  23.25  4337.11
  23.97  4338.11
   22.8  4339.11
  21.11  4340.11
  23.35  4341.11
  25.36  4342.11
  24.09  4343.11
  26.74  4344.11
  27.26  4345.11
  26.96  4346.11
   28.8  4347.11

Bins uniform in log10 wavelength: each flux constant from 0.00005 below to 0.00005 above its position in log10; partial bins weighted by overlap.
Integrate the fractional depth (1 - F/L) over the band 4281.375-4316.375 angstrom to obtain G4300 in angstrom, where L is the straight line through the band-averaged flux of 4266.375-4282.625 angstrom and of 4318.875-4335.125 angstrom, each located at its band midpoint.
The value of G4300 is 5.6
